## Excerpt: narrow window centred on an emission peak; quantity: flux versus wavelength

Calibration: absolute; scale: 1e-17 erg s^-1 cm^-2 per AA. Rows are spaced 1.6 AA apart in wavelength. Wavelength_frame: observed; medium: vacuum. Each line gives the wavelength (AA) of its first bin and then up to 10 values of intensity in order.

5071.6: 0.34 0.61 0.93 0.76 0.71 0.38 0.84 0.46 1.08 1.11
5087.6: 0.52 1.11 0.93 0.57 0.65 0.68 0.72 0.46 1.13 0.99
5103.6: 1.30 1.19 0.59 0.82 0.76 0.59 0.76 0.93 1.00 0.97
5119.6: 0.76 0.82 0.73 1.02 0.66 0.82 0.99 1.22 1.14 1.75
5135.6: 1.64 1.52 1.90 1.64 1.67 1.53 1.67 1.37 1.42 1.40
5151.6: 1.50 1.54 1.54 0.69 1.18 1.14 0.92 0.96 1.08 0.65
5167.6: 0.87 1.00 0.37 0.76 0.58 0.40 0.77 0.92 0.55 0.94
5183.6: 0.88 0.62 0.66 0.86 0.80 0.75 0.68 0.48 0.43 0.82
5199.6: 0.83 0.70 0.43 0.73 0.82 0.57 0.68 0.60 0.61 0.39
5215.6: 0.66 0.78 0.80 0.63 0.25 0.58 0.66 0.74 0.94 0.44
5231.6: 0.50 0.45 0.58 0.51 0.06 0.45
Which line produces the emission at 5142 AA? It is C III] 1909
